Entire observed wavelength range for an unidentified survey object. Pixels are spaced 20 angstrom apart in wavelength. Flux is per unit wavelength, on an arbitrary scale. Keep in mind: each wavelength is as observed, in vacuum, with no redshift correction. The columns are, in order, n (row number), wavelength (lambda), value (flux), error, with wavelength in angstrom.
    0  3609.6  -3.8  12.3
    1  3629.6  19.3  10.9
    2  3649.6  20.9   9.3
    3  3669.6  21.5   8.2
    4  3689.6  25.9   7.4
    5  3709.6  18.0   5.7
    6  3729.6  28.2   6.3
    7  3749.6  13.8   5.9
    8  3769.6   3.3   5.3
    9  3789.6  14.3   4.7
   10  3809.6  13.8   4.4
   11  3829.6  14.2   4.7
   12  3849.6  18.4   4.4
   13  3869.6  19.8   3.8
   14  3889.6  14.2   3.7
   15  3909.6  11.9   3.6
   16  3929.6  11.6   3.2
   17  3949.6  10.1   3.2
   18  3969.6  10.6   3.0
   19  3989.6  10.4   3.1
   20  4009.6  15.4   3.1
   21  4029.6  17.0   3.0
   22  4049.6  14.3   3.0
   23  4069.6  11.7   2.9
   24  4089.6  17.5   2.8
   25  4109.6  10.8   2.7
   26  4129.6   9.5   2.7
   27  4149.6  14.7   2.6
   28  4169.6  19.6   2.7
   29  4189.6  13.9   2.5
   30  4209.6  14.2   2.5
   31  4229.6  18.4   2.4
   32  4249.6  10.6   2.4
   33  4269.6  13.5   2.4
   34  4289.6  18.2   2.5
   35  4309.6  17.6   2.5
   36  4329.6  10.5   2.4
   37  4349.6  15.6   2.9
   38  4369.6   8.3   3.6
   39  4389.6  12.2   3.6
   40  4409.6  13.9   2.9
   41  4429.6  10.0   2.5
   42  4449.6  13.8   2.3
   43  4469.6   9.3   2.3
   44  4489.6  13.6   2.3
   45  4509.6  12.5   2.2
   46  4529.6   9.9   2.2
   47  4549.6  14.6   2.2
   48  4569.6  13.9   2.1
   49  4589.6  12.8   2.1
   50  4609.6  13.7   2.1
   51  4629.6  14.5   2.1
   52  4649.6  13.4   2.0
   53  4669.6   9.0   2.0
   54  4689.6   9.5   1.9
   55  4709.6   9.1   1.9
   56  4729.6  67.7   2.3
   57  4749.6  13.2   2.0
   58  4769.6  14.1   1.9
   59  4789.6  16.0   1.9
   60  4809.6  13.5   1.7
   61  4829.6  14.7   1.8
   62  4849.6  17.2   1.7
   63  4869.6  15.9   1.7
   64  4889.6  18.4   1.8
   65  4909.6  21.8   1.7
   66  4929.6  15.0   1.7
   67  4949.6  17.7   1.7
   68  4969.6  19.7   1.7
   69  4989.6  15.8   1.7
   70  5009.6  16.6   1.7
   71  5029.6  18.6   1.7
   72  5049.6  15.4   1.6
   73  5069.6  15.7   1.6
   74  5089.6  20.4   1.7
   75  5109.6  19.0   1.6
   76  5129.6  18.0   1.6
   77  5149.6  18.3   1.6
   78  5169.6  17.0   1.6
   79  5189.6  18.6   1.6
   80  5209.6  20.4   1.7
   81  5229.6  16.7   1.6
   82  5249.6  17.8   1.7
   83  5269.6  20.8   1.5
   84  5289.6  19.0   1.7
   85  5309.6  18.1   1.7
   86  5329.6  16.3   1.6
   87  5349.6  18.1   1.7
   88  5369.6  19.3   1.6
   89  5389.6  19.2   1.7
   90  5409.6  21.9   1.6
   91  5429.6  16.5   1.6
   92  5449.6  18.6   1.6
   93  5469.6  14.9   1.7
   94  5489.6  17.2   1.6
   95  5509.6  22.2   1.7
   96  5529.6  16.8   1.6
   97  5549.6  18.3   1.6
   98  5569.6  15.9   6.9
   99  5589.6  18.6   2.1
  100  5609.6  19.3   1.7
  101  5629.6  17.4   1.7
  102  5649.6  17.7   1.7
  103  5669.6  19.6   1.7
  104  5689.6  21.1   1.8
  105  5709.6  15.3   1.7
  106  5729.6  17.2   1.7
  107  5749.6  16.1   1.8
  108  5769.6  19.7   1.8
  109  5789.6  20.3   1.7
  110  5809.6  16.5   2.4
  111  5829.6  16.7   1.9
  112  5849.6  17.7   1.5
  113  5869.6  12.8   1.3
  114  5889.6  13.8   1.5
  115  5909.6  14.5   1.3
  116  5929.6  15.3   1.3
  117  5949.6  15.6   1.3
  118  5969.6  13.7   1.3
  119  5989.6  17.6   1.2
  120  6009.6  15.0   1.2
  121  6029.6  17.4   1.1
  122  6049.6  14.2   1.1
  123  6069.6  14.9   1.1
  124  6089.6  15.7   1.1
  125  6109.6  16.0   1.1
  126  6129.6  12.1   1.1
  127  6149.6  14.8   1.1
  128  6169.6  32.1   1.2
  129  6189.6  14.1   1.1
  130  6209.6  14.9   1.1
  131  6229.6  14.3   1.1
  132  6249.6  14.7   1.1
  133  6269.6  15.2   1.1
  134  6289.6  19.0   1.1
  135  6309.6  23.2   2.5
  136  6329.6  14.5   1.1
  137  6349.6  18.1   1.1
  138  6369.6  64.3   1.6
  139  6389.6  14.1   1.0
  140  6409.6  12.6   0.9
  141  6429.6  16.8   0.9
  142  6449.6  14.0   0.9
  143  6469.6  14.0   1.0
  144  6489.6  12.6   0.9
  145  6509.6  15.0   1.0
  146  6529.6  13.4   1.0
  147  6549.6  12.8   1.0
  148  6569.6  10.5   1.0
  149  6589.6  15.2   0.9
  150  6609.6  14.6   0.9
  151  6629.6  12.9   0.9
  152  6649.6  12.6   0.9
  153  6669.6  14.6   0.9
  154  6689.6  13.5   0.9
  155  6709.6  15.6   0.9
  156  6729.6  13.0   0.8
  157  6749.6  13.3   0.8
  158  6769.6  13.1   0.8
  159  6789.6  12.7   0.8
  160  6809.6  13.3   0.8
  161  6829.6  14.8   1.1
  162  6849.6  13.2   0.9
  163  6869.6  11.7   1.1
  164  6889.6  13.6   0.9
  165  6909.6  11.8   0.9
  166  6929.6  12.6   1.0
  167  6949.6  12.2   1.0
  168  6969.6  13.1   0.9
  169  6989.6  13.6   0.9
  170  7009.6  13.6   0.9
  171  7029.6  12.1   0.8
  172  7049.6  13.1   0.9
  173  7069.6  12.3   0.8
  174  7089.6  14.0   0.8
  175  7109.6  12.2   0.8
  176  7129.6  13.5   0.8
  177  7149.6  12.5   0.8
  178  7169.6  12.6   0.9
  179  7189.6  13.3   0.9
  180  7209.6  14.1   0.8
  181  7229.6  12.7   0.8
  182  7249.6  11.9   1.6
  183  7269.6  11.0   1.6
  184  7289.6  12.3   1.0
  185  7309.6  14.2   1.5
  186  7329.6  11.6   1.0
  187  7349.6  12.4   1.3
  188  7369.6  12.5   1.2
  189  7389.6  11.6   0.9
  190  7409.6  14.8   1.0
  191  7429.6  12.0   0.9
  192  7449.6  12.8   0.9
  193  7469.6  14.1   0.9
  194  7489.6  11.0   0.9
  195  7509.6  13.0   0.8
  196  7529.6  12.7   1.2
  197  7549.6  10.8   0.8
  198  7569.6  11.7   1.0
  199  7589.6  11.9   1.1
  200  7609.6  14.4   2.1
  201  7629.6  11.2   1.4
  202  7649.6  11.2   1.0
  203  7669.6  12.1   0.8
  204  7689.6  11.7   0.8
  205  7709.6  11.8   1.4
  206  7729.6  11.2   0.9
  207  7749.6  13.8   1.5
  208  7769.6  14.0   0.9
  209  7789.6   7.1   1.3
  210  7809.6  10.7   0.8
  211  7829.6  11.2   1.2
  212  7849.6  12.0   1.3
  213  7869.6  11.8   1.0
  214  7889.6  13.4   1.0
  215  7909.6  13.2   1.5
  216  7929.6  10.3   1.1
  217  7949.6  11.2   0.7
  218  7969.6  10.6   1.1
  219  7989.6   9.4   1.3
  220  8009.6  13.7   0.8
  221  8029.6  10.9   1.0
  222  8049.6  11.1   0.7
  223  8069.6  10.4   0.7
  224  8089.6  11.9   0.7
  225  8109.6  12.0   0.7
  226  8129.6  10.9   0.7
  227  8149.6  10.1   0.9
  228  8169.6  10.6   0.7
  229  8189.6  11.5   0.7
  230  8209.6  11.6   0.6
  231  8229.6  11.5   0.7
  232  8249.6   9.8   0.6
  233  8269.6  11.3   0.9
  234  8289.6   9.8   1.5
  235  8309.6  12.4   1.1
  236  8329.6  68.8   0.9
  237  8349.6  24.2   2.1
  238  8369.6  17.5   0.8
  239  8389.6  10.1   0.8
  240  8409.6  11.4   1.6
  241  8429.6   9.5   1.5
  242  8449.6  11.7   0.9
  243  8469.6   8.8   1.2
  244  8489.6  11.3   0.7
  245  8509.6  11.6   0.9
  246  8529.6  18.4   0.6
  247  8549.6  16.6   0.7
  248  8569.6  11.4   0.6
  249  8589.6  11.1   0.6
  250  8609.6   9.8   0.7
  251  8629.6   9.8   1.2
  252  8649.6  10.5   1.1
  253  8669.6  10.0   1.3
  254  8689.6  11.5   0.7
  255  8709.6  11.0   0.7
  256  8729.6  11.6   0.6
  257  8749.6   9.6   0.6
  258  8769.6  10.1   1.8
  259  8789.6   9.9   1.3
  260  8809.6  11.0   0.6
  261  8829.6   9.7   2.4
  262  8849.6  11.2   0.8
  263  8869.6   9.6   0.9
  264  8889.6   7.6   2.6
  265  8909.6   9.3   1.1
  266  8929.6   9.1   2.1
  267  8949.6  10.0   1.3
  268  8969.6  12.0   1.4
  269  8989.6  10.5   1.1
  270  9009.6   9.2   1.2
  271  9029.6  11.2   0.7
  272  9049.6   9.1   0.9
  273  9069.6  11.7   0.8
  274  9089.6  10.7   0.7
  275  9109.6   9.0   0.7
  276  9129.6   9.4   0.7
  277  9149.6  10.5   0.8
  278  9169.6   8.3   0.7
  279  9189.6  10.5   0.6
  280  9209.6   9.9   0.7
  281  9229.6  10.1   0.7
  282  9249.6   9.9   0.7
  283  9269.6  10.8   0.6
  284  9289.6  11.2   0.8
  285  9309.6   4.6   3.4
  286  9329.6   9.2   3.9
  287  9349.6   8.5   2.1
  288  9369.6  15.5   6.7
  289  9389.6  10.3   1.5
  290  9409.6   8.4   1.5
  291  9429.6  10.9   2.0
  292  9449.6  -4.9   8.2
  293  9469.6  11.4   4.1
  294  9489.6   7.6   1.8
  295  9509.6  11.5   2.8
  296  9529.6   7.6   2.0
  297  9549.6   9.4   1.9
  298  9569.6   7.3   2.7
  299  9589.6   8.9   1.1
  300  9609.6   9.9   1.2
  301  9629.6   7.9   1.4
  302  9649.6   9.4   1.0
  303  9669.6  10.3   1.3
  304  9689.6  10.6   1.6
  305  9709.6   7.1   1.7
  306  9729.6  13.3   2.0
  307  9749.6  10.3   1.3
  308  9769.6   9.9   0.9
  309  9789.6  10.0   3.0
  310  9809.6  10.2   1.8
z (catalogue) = 0.27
